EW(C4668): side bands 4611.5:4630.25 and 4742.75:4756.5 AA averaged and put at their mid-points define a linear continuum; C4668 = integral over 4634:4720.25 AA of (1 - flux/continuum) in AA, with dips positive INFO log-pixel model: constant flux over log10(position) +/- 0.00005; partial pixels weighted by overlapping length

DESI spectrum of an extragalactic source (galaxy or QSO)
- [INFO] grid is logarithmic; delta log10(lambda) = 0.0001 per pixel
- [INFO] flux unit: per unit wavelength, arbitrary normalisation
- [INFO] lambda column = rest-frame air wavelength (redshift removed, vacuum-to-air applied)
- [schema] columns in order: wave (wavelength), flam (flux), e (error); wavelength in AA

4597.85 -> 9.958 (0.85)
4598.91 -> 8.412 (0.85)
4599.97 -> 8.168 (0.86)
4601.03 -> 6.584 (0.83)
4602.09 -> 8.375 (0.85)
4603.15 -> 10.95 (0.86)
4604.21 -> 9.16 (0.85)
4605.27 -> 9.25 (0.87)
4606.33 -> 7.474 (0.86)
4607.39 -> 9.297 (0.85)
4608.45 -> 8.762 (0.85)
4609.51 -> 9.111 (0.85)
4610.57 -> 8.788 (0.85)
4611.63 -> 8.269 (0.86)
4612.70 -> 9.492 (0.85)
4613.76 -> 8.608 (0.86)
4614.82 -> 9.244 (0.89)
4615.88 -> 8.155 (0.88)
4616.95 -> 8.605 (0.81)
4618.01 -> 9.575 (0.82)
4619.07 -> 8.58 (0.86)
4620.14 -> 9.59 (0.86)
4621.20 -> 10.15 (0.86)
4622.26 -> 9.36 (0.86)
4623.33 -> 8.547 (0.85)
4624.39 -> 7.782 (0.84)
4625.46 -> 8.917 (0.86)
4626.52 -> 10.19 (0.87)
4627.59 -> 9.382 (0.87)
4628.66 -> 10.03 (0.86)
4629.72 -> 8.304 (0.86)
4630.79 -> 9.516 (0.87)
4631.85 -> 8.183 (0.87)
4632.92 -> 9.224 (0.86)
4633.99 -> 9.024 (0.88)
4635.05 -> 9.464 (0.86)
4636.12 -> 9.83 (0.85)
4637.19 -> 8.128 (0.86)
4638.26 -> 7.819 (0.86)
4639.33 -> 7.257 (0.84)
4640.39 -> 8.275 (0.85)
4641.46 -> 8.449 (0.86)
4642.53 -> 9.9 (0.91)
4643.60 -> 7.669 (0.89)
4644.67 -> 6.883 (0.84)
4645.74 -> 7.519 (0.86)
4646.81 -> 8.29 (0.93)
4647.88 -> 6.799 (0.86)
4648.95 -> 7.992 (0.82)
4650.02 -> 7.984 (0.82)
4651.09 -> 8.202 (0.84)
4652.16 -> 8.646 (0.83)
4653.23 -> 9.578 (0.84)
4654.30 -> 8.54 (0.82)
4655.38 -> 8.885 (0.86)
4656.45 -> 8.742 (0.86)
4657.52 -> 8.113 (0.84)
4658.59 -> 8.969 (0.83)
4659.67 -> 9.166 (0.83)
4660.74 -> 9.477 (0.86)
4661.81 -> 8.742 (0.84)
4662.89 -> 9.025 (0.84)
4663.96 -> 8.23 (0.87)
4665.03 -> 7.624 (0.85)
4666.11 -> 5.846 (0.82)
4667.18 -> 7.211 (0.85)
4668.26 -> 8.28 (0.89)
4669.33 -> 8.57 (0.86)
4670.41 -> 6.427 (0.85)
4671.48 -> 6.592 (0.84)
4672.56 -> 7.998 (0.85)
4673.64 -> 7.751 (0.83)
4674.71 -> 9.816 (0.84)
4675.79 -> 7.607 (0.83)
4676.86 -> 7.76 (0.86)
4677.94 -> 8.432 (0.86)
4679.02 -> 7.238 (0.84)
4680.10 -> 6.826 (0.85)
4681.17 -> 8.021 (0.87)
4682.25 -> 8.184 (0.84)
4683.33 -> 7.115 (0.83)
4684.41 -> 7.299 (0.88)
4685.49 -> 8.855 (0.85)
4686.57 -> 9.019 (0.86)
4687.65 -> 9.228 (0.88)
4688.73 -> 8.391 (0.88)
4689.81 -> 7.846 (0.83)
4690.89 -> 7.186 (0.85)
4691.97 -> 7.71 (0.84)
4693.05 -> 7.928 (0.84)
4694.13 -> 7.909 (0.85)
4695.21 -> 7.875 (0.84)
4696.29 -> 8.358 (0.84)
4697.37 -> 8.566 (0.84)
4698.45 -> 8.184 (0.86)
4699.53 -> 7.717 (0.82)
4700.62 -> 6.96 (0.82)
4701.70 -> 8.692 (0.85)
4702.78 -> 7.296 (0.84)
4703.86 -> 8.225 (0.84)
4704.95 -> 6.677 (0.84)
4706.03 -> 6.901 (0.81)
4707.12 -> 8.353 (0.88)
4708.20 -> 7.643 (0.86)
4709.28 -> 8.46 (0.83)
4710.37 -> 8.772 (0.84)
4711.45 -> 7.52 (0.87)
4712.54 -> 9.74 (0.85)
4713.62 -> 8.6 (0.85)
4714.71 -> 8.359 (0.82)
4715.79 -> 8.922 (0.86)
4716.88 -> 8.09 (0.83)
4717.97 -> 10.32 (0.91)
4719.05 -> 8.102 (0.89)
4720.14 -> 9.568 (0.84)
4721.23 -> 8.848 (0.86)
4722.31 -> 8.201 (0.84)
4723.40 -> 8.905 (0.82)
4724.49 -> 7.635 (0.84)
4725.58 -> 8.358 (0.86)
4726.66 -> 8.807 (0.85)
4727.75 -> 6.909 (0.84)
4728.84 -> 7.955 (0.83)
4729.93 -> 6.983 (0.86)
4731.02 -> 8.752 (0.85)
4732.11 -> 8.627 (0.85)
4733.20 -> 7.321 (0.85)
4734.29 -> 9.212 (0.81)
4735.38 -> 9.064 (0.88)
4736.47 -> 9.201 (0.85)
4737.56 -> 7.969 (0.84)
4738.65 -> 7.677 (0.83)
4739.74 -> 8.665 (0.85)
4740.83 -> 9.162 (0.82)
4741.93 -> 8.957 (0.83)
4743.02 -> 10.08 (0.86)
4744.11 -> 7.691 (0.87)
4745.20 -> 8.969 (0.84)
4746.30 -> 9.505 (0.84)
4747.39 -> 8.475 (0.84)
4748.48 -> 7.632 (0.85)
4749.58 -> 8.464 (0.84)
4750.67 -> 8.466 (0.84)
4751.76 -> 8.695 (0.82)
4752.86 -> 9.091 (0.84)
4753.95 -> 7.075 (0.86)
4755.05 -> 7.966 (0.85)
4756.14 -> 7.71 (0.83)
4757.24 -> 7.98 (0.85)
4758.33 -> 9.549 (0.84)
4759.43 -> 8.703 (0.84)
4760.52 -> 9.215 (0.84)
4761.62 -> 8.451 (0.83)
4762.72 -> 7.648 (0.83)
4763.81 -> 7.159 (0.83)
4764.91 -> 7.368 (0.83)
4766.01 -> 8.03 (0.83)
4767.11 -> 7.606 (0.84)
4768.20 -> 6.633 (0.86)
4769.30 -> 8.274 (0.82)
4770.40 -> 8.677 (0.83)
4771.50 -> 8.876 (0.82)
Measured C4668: 6.08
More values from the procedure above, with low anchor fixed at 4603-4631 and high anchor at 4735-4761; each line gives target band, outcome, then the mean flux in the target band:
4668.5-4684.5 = 2.0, 7.73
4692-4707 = 1.6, 7.8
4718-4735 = 0.6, 8.35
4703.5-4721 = 0.6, 8.4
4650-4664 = 0.2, 8.78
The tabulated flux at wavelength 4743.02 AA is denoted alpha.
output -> 10.08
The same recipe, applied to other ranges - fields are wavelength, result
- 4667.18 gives 7.211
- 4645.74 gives 7.519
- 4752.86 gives 9.091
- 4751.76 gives 8.695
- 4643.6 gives 7.669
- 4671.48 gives 6.592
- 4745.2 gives 8.969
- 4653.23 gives 9.578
